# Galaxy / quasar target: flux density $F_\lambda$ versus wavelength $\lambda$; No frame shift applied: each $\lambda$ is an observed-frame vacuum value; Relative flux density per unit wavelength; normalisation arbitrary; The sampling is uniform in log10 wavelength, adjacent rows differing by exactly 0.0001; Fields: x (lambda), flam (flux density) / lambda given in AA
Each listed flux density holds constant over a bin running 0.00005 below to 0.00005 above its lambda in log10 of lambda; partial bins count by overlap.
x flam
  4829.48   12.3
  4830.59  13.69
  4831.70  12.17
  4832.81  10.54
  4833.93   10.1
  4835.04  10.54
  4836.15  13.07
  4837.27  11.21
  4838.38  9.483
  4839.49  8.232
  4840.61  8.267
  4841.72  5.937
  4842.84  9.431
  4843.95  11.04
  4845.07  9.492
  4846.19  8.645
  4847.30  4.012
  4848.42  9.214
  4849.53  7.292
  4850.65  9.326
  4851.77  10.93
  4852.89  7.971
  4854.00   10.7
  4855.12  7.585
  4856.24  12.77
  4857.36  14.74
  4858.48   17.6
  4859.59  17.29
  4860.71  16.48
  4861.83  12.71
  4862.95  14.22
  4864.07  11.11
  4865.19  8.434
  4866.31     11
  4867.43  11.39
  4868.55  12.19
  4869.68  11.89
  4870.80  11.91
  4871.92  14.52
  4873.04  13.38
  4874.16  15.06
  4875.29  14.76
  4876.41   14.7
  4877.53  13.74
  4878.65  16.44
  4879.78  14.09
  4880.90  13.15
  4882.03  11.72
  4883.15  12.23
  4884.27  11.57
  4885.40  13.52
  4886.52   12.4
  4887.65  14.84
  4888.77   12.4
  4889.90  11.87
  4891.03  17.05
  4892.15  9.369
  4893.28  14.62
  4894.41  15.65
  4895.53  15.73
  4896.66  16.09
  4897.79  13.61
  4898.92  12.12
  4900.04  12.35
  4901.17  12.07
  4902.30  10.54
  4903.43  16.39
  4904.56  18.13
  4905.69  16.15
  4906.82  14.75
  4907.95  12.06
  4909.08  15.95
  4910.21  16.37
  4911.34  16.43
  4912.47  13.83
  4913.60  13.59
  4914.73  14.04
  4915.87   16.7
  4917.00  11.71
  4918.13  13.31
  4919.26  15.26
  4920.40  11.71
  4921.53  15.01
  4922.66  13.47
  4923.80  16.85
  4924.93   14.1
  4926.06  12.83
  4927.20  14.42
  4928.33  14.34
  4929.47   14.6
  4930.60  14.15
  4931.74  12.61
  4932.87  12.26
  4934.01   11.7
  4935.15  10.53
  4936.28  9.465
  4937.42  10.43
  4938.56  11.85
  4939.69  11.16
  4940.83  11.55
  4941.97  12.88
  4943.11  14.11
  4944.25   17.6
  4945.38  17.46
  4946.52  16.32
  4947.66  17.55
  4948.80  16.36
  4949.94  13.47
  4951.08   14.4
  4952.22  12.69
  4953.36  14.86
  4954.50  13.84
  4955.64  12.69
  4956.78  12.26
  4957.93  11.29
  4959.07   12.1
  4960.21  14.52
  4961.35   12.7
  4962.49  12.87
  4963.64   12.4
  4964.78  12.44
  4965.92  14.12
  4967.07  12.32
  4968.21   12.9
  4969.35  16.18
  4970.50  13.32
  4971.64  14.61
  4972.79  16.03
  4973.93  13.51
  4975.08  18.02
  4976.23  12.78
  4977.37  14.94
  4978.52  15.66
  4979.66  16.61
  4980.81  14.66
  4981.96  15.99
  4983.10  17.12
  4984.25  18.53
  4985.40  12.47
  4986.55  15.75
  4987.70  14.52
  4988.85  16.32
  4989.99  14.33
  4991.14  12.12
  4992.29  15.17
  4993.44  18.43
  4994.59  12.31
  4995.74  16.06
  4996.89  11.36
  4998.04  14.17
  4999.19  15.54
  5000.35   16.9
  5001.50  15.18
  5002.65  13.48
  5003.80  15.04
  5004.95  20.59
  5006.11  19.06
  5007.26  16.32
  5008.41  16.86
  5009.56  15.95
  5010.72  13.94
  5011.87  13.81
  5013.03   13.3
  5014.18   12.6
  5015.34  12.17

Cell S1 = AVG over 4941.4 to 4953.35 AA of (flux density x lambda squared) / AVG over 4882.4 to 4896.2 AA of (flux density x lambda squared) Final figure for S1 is 1.2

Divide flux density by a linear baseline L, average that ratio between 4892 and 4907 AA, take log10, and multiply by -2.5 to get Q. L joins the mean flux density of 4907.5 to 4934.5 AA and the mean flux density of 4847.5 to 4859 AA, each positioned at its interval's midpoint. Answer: -0.10 mag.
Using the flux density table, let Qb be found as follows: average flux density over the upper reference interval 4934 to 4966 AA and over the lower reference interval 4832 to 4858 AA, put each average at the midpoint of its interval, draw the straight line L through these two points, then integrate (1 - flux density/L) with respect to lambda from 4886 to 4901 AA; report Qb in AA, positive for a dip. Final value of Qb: -3.08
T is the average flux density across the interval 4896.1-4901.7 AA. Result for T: 13.3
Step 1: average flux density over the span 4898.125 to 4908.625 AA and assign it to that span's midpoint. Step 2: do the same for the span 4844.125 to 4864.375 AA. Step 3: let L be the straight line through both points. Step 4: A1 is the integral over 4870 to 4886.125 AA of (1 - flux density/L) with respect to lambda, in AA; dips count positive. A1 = -1.4 AA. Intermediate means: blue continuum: 11.2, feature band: 13.6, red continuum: 13.9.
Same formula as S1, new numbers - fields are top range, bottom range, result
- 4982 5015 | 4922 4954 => 1.14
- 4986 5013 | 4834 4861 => 1.56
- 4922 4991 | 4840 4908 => 1.16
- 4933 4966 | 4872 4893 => 1.01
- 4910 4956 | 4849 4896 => 1.10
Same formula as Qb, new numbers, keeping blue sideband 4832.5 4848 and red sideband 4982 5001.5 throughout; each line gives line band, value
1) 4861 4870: -1.3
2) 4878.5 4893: -2.7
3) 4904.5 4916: -3.0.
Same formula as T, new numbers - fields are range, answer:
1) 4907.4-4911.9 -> 15.2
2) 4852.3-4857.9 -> 10.7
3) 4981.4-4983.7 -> 16.6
